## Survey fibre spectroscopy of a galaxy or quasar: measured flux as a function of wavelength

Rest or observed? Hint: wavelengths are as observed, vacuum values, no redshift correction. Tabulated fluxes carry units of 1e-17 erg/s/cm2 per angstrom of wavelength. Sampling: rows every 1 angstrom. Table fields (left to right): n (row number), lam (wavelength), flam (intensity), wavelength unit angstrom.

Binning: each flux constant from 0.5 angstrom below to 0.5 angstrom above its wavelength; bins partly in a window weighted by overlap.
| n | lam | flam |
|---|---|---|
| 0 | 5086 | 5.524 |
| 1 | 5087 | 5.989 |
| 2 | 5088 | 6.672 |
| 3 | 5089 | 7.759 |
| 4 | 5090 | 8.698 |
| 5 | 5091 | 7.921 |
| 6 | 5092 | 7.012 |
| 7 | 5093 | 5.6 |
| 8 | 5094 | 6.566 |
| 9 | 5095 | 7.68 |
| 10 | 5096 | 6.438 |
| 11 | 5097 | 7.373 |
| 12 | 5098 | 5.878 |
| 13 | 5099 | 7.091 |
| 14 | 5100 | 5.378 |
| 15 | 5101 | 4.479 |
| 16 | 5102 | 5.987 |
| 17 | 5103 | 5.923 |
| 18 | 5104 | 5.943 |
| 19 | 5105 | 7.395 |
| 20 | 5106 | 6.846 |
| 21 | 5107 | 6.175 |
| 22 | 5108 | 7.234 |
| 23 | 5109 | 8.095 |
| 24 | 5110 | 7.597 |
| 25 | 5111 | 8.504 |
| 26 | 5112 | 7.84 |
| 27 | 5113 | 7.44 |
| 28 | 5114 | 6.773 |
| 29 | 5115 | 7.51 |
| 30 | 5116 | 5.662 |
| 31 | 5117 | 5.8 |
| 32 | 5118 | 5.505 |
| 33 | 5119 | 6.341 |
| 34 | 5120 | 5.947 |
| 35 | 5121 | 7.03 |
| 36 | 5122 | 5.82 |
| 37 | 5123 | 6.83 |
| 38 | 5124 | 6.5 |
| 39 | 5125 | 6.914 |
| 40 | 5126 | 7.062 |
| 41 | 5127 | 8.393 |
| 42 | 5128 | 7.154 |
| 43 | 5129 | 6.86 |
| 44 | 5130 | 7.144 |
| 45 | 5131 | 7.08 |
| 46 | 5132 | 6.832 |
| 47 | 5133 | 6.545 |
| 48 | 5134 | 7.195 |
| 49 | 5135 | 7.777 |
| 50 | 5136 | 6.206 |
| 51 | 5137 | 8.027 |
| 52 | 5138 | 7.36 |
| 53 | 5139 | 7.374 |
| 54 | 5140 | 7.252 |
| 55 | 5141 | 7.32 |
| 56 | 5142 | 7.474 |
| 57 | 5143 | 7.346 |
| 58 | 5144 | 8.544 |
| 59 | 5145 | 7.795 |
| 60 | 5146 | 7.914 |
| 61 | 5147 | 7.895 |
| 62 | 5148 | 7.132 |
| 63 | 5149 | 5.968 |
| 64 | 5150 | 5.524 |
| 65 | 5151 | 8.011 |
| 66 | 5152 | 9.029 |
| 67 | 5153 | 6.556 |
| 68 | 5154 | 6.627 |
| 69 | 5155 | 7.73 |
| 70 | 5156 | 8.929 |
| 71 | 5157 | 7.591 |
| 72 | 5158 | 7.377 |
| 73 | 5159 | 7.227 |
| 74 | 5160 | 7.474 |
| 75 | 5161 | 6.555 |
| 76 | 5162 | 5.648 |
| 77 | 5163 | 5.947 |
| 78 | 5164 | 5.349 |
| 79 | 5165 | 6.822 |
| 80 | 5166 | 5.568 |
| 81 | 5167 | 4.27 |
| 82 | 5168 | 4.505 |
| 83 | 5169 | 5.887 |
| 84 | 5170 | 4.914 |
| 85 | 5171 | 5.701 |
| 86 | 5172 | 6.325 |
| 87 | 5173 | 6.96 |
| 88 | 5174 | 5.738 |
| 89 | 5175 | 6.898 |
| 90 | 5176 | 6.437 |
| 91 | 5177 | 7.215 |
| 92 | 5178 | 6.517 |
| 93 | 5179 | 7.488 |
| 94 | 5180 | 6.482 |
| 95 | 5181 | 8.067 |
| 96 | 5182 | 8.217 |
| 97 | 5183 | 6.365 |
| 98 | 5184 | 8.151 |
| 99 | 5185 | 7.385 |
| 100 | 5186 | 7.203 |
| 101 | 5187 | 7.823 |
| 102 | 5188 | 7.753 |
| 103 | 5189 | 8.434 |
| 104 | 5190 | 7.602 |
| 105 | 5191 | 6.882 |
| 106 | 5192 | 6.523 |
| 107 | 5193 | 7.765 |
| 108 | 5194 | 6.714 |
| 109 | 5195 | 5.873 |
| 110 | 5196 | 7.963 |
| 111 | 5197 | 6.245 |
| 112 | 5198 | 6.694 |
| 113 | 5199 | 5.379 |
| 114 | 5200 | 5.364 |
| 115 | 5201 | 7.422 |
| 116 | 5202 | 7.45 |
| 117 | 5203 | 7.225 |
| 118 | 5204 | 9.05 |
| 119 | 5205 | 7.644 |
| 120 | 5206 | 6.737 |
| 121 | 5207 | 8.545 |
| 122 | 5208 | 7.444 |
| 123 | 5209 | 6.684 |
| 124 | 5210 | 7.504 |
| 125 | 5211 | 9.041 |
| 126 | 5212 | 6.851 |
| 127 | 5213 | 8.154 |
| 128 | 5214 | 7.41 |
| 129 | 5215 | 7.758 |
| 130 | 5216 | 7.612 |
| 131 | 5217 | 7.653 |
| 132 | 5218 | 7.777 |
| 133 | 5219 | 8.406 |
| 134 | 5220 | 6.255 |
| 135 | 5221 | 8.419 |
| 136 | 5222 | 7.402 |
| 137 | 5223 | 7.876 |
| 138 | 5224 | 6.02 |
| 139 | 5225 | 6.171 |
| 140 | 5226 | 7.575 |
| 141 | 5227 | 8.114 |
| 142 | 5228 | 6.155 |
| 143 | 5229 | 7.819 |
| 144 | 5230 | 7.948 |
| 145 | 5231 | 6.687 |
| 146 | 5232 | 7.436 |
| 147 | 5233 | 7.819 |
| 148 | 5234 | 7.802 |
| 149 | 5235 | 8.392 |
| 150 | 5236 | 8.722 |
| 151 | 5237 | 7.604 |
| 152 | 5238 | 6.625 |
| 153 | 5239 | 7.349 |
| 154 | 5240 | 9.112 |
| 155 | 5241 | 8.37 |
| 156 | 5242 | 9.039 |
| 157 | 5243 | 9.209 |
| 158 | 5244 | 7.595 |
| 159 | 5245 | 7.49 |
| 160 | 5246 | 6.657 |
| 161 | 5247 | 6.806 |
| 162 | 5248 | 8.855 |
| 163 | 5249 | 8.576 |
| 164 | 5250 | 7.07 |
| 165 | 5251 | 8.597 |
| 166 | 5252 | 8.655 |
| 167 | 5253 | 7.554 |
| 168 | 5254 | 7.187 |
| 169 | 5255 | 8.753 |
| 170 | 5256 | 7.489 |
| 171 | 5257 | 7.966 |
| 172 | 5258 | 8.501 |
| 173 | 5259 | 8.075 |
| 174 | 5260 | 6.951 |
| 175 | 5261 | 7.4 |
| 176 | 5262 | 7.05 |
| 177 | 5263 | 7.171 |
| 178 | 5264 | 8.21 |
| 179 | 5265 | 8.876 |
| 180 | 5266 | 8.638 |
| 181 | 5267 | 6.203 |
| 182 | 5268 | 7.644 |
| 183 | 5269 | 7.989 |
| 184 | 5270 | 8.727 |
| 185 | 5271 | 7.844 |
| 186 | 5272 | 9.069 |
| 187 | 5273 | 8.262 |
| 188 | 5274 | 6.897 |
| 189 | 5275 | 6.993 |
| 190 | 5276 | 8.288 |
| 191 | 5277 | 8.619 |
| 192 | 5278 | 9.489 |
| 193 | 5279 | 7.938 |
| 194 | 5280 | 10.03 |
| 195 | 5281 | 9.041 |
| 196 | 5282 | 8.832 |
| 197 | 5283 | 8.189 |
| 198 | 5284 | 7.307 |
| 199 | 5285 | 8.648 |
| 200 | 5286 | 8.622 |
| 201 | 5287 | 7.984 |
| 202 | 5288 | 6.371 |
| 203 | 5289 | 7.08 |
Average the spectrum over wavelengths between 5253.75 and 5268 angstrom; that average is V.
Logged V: 7.75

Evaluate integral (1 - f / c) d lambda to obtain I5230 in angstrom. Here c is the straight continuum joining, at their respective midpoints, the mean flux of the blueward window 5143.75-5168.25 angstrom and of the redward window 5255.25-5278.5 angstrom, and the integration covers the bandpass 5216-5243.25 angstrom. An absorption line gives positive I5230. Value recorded -0.3 angstrom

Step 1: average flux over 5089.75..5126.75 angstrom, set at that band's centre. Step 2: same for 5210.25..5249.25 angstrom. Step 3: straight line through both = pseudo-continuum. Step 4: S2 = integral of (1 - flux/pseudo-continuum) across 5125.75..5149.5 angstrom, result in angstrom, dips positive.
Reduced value -1.2 angstrom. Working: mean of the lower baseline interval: 6.72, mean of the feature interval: 7.32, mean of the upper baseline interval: 7.7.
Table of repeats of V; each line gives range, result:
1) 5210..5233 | 7.49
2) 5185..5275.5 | 7.6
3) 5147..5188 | 6.77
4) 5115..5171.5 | 6.81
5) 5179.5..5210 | 7.24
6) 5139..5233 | 7.11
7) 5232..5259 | 7.98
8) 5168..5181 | 6.37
